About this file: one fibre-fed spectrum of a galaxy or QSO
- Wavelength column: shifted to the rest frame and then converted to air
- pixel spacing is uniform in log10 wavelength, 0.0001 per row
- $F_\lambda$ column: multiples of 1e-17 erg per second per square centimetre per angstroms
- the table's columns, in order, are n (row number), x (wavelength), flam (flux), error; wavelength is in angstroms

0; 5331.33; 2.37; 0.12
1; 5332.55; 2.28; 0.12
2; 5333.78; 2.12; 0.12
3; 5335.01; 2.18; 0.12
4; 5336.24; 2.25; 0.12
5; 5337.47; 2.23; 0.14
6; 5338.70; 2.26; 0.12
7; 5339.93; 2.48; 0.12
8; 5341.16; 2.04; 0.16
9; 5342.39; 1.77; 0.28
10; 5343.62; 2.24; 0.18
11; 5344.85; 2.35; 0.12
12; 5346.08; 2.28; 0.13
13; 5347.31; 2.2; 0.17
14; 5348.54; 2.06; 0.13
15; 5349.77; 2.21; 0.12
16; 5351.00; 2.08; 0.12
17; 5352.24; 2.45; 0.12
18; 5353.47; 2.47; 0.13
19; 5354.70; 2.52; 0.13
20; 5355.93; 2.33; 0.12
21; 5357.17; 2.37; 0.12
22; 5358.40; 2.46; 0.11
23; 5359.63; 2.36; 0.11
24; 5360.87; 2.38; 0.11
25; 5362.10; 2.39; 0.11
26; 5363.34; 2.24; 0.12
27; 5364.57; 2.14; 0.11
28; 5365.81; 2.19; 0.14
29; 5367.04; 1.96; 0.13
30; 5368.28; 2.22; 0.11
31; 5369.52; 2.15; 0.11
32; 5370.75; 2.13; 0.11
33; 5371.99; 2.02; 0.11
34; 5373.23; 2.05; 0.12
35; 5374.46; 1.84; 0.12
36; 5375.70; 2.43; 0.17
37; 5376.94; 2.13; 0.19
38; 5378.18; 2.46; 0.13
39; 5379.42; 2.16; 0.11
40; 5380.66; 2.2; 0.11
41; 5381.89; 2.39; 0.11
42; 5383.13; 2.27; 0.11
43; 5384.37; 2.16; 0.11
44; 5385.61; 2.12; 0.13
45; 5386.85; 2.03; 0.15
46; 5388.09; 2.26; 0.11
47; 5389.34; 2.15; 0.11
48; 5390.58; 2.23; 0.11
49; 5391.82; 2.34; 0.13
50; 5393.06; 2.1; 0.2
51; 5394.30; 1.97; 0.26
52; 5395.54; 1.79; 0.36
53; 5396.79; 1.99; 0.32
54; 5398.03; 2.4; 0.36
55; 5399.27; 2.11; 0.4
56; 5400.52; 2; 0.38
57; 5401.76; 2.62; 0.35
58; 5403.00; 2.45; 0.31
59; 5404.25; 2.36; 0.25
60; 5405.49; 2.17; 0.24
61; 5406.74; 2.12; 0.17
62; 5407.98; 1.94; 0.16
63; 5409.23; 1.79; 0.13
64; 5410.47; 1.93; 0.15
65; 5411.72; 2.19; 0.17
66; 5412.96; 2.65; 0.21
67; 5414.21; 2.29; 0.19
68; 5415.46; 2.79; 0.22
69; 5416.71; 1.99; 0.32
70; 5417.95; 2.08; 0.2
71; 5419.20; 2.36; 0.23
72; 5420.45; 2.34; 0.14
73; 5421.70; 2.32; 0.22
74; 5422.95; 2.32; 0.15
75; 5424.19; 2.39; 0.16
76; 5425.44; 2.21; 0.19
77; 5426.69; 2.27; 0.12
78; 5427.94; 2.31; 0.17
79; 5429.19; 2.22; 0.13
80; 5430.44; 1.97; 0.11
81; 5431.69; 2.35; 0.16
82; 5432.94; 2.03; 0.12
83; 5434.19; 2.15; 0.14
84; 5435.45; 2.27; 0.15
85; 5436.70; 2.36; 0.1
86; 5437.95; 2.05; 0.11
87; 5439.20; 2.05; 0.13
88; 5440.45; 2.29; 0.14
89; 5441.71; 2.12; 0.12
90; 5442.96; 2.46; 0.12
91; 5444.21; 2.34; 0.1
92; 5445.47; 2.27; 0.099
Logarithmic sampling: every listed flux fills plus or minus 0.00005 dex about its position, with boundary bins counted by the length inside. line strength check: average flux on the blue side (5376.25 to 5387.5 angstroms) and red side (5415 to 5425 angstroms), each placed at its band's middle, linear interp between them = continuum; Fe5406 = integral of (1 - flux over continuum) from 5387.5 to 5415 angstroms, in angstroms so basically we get 1.1 angstroms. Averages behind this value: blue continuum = 2.22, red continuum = 2.32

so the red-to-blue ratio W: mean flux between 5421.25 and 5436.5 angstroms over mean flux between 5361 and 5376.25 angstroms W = 1.0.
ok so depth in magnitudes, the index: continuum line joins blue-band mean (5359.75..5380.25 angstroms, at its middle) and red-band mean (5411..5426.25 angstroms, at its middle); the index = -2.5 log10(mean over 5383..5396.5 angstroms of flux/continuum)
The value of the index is 0.06 mag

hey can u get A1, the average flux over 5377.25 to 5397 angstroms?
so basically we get 2.17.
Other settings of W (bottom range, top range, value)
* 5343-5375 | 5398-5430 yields 1.01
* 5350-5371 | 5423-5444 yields 0.97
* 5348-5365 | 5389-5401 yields 0.91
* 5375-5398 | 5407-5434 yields 1.02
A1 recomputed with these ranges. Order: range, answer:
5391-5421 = 2.2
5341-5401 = 2.2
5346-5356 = 2.29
